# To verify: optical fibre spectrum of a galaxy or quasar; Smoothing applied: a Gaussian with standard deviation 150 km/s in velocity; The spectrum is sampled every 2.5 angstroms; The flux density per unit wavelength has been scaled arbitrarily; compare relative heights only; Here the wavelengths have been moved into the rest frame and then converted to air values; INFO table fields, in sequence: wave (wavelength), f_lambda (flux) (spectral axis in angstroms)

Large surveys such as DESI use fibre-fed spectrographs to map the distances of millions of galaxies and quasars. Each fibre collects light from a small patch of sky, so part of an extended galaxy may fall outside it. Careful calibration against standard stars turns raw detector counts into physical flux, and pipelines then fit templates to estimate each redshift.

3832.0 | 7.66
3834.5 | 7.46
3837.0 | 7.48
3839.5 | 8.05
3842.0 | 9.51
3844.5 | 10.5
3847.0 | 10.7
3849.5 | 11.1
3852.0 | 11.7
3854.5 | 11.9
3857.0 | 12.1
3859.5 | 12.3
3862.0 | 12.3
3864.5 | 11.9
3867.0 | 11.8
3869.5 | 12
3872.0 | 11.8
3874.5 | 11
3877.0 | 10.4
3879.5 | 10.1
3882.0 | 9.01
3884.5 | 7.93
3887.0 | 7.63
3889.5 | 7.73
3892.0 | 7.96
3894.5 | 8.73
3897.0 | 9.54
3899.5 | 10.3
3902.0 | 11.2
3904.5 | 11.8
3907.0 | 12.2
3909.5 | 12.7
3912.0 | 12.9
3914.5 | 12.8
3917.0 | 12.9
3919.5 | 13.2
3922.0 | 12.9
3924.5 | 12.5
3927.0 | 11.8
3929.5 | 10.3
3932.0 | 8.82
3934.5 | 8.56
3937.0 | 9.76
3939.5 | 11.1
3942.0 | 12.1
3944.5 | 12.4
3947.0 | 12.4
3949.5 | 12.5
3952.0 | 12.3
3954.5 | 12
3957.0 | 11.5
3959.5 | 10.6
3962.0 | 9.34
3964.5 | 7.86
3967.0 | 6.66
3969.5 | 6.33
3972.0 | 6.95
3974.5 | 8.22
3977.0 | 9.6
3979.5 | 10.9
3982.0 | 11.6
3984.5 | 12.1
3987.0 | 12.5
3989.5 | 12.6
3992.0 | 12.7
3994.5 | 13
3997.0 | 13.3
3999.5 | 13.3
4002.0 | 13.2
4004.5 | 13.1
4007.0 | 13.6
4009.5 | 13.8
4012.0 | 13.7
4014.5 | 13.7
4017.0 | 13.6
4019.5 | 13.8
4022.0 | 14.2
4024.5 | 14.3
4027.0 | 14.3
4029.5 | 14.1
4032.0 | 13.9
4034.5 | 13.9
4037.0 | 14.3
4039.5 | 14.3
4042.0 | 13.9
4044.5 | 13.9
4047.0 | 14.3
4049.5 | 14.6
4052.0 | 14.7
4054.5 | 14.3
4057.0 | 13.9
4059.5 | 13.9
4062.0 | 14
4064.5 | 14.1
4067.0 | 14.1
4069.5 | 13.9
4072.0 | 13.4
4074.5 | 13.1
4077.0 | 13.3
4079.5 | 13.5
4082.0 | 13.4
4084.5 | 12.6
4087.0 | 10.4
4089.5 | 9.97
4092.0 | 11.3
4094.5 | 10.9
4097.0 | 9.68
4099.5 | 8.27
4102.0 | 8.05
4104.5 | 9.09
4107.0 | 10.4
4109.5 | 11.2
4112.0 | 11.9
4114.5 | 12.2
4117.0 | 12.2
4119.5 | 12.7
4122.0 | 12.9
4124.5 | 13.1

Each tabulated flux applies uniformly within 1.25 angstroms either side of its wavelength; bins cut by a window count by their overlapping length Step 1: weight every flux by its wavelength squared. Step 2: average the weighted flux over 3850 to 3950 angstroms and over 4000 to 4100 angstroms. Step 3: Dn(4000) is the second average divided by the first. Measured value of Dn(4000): 1.30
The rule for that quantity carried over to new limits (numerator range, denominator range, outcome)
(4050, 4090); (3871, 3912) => 1.45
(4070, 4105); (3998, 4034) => 0.85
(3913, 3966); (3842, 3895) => 1.12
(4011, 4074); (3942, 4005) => 1.31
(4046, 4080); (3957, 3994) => 1.46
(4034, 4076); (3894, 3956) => 1.30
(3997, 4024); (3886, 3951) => 1.29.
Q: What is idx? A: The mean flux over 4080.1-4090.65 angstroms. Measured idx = 11.7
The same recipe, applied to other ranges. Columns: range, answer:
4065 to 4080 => 13.6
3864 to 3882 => 11.1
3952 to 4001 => 10.6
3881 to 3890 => 8.08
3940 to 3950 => 12.2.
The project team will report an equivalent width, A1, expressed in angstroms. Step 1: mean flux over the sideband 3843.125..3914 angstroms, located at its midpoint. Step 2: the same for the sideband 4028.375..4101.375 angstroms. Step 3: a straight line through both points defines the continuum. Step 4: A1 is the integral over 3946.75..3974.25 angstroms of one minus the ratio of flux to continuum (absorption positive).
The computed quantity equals 4.8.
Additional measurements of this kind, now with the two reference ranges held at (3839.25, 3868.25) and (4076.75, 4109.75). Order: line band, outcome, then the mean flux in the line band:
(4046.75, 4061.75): -4.7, 14.3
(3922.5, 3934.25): 0.3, 10.8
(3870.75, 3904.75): 4.9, 9.59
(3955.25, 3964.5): 0.7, 10.2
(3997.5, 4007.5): -2.1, 13.3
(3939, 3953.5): -1.5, 12.2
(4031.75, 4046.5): -4.3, 14.1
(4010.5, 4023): -3.3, 13.8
